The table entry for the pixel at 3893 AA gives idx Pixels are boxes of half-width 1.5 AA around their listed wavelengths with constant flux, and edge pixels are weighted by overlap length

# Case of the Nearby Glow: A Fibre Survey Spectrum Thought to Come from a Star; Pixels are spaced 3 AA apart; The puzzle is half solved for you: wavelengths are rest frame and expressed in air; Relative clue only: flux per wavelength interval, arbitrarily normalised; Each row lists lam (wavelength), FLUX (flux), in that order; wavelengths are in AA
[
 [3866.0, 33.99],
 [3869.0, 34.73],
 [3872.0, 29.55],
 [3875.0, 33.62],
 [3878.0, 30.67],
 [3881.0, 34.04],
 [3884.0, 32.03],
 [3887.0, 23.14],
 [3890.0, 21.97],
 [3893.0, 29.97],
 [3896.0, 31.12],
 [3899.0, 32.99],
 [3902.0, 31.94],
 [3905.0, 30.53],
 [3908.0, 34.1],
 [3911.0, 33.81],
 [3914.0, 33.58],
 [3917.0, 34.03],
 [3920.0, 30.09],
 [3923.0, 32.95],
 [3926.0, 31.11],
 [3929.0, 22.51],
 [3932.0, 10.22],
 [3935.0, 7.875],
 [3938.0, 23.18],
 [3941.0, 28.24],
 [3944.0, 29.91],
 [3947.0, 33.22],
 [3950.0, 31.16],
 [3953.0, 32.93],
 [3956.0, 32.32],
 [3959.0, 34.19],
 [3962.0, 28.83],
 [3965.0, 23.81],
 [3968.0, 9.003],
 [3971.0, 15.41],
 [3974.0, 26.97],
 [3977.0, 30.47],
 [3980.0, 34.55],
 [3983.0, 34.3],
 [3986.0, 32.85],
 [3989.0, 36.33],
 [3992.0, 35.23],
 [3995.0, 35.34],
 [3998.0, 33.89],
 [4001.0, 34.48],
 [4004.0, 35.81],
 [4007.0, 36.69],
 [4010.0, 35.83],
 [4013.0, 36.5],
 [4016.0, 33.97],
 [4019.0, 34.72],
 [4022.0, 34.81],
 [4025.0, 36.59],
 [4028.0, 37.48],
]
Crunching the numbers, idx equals 29.97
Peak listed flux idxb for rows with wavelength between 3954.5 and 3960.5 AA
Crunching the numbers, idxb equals 34.19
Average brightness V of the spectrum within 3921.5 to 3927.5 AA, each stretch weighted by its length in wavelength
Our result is 32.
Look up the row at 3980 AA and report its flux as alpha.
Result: 34.55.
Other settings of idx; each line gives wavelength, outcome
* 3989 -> 36.33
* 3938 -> 23.18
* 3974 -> 26.97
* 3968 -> 9.003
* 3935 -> 7.875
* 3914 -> 33.58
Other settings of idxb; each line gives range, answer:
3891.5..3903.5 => 32.99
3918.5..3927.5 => 32.95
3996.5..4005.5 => 35.81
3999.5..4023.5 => 36.69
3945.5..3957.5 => 33.22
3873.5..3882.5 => 34.04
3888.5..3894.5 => 29.97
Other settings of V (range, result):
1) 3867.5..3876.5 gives 32.6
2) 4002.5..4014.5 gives 36.2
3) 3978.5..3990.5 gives 34.5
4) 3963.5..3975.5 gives 18.8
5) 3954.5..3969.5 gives 25.6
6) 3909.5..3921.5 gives 32.9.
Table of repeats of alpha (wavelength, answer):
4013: 36.5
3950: 31.16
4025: 36.59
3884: 32.03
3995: 35.34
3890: 21.97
